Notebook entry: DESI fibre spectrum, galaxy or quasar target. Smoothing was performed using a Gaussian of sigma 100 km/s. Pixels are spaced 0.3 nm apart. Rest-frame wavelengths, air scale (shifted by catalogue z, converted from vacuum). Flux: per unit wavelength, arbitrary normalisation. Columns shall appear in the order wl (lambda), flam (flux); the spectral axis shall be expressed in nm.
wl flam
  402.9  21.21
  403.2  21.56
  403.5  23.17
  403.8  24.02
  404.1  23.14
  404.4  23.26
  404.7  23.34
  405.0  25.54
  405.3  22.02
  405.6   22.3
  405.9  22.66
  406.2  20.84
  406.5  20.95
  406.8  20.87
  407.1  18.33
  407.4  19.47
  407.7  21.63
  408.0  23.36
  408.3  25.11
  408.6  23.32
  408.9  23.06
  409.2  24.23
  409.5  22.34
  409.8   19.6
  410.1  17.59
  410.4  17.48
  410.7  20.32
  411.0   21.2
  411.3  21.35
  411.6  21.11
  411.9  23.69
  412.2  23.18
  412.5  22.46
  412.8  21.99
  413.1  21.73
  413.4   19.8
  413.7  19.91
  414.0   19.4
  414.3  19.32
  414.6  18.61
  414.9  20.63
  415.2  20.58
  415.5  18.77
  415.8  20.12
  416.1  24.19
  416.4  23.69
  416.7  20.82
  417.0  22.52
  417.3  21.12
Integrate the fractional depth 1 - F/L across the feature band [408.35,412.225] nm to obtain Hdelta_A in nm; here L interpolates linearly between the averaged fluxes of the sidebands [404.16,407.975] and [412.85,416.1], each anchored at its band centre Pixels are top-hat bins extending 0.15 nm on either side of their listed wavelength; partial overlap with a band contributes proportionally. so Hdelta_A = -0.08 nm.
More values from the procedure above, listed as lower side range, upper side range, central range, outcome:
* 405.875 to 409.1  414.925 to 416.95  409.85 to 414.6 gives 0.21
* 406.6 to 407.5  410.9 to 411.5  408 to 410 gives -0.24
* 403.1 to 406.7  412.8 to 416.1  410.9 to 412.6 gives -0.11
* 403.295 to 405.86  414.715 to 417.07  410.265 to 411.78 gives 0.12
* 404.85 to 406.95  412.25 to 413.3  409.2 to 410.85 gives 0.16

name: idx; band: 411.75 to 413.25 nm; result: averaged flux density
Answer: 22.6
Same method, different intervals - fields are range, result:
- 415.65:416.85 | 22.2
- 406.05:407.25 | 20.2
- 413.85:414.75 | 19.1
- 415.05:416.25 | 20.9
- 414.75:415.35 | 20.6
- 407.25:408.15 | 21.5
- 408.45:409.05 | 23.2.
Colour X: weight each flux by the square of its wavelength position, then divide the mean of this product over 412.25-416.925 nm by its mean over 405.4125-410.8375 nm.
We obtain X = 1.01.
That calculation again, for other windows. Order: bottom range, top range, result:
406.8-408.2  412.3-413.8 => 1.05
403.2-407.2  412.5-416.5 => 0.97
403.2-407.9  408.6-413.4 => 1.00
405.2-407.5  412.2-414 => 1.05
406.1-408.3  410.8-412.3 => 1.07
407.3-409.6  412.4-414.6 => 0.92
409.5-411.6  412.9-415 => 1.02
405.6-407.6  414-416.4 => 1.03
